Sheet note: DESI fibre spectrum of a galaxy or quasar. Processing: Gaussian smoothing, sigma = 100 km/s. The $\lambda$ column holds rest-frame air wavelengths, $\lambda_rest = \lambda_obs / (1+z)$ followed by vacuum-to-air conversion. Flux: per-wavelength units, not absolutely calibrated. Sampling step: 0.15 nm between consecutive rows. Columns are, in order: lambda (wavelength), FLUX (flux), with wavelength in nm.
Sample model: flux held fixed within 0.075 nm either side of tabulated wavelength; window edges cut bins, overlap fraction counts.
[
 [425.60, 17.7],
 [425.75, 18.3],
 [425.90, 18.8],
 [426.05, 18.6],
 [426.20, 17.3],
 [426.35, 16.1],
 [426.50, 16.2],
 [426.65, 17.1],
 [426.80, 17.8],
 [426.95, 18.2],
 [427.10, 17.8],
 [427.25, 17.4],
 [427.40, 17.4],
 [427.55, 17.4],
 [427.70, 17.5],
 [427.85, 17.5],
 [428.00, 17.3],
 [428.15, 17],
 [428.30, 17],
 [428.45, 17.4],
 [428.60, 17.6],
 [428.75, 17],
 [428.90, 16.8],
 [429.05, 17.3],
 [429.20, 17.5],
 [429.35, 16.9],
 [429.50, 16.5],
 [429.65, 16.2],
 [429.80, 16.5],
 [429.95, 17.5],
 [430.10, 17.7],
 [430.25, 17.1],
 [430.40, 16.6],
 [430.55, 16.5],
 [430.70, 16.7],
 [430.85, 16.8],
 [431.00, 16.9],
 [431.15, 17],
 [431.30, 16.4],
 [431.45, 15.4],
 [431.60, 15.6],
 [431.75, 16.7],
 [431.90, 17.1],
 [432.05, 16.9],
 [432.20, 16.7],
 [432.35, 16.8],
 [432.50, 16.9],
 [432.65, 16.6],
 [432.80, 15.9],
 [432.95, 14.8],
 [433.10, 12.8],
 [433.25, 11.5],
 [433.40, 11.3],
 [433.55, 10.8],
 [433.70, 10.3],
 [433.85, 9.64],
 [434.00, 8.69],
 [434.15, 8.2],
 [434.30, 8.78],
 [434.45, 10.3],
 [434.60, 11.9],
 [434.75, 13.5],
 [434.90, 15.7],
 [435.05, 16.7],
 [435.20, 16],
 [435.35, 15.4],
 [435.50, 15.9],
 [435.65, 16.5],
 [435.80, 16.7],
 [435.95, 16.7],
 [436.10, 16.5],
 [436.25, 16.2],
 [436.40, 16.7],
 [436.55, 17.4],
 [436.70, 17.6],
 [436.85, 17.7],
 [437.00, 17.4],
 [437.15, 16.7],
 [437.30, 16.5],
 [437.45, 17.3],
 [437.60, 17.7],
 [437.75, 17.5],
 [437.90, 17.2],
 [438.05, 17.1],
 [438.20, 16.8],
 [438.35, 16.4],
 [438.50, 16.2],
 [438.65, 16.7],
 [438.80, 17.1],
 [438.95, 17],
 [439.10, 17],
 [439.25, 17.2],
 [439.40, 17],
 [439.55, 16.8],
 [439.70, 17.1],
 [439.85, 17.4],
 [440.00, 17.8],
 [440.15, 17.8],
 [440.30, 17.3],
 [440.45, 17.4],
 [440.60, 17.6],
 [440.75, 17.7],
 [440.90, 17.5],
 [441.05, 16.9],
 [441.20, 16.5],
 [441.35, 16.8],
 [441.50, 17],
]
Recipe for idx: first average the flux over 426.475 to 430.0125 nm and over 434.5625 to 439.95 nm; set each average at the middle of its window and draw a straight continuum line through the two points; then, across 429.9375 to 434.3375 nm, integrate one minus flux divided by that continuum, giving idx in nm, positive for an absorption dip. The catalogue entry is 0.59 nm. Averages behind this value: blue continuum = 17.2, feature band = 14.7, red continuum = 16.6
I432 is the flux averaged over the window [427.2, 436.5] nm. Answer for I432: 15.5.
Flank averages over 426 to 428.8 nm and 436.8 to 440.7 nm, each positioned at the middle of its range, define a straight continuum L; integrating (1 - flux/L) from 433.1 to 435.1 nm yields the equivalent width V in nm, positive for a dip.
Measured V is 0.69 nm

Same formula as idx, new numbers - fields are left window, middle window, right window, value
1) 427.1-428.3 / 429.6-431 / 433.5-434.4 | -0.283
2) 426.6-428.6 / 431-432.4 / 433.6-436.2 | -0.126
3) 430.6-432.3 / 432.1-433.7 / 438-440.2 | 0.230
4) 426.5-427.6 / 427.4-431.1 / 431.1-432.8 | 0.000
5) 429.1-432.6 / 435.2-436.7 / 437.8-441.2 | 0.043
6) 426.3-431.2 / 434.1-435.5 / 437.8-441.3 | 0.321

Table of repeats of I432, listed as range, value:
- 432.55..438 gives 14.7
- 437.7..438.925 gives 16.9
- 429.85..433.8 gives 15.6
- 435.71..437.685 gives 17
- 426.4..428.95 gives 17.3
